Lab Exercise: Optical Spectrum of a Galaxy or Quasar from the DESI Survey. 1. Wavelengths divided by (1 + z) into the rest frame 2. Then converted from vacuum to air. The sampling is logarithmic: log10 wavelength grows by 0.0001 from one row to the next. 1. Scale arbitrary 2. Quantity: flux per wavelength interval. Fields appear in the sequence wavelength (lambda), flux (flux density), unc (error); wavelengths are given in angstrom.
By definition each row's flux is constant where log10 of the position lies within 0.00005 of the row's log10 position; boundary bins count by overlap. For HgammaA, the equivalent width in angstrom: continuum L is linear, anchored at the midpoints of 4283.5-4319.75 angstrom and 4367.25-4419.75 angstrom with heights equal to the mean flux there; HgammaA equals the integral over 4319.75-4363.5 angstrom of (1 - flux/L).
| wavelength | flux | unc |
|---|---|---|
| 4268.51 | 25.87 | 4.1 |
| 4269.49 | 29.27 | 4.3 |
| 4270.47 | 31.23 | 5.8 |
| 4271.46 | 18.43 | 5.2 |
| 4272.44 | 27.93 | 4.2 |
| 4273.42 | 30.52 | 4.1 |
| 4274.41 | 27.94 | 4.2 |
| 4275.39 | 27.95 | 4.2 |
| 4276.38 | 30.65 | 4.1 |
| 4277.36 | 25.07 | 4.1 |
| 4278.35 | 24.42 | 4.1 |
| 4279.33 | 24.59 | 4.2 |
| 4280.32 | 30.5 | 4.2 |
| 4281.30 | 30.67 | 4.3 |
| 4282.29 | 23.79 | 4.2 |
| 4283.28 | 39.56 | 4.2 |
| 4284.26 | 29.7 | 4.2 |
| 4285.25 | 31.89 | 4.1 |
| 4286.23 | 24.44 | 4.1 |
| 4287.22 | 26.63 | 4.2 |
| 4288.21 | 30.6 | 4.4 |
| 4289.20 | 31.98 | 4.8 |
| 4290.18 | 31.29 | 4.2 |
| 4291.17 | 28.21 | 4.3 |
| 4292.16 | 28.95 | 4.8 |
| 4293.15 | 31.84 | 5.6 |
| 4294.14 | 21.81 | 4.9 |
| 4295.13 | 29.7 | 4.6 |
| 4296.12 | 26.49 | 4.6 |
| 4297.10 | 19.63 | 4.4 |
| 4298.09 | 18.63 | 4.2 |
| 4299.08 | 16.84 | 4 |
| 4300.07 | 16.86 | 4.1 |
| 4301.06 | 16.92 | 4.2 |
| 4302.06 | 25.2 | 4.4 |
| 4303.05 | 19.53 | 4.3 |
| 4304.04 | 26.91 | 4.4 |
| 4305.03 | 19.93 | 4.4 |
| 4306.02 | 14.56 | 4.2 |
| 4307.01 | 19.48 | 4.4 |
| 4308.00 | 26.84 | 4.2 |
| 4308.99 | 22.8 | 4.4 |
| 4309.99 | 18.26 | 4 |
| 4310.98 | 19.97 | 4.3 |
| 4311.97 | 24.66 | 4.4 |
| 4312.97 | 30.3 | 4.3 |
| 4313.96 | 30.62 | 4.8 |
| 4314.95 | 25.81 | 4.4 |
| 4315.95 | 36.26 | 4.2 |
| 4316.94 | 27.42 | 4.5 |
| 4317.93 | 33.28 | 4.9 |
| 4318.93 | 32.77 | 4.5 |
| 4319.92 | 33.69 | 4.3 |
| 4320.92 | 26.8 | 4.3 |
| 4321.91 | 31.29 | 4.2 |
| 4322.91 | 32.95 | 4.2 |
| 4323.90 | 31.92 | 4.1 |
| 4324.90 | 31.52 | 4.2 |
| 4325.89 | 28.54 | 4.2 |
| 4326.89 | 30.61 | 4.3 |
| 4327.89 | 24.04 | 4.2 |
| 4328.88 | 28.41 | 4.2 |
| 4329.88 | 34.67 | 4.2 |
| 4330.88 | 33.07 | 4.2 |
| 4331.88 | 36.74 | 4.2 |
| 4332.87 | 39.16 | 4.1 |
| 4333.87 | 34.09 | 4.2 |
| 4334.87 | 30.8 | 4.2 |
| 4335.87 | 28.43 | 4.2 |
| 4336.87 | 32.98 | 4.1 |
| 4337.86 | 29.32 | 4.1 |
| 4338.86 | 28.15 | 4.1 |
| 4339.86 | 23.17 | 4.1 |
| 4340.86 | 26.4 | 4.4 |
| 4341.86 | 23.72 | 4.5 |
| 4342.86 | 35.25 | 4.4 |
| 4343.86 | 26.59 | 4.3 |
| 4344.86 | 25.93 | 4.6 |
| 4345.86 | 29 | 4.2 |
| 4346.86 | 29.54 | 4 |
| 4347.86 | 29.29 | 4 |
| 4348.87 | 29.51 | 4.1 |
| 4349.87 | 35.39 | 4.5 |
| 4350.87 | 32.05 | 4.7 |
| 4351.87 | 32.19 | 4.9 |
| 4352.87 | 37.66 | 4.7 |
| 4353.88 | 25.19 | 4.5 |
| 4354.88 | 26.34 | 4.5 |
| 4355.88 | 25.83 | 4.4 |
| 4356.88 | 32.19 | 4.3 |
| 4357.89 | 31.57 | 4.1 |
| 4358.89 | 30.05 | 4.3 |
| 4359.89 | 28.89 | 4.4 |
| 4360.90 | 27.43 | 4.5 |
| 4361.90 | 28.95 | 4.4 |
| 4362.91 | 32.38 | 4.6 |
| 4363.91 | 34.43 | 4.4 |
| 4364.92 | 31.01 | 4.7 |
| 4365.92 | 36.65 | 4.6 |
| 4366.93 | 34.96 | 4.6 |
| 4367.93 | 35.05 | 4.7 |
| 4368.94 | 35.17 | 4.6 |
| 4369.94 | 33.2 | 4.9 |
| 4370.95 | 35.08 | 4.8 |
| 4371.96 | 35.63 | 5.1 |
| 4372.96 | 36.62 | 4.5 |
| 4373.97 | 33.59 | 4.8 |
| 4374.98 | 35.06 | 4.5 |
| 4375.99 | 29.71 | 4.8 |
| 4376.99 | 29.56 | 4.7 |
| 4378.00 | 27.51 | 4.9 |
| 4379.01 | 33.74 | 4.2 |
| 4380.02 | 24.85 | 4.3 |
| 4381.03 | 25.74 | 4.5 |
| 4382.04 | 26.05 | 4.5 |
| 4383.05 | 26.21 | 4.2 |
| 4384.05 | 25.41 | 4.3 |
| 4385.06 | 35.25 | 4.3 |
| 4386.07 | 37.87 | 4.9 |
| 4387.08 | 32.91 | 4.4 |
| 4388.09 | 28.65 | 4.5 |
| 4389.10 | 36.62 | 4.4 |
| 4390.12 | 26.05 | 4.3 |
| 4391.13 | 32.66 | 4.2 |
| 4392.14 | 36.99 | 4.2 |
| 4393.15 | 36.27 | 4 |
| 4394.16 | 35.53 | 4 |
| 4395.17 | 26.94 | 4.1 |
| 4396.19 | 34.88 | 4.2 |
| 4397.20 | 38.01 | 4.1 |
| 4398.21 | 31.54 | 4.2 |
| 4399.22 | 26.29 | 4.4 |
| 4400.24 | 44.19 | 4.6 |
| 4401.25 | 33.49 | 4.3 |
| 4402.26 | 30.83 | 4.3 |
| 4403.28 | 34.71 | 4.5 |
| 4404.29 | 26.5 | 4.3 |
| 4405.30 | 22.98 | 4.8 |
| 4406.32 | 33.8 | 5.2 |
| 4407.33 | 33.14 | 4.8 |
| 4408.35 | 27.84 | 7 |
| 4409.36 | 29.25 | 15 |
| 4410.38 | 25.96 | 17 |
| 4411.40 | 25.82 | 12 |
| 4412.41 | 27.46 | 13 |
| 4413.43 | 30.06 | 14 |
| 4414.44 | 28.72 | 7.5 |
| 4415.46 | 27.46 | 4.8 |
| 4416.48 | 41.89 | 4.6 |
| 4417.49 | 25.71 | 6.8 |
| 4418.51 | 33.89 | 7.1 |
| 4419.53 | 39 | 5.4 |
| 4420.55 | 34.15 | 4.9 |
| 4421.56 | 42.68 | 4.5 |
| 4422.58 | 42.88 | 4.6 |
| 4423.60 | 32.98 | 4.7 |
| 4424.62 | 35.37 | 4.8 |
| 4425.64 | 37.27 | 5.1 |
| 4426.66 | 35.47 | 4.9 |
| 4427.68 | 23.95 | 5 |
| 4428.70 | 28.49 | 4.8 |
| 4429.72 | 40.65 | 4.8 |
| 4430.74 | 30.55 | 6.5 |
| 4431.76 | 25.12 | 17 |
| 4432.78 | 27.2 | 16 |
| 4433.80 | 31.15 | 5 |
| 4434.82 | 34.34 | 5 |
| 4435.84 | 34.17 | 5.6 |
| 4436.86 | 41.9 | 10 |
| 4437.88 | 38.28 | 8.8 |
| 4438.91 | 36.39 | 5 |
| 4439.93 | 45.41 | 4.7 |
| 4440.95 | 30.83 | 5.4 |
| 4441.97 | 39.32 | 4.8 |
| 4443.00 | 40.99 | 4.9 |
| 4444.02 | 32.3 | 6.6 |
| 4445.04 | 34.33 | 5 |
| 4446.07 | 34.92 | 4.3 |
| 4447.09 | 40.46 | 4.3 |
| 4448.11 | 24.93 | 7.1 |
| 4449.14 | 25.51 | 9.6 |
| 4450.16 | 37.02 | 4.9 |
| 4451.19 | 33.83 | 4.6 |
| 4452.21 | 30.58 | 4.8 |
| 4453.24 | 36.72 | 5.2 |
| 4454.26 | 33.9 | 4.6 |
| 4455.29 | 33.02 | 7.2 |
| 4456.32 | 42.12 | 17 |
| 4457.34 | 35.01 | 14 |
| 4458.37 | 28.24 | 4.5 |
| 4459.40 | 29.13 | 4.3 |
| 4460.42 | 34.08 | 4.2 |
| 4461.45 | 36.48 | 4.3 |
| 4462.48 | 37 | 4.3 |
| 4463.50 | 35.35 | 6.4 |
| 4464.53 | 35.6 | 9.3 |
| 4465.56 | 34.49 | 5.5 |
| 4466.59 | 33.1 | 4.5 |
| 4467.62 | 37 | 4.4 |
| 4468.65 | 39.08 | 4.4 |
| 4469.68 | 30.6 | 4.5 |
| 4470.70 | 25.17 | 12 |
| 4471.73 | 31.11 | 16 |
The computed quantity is -3.1 angstrom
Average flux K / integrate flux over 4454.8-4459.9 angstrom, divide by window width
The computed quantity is 33.5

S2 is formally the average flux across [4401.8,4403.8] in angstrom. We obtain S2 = 32.7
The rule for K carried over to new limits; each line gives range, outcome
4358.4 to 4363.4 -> 29.5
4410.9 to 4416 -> 28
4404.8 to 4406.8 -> 28.3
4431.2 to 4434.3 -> 27.9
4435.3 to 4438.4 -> 38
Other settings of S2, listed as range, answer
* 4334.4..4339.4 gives 29.9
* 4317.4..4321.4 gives 31.6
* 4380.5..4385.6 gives 27.8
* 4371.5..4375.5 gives 35.2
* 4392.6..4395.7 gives 33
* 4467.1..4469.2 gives 37.8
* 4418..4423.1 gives 38.5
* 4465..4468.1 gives 34.8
